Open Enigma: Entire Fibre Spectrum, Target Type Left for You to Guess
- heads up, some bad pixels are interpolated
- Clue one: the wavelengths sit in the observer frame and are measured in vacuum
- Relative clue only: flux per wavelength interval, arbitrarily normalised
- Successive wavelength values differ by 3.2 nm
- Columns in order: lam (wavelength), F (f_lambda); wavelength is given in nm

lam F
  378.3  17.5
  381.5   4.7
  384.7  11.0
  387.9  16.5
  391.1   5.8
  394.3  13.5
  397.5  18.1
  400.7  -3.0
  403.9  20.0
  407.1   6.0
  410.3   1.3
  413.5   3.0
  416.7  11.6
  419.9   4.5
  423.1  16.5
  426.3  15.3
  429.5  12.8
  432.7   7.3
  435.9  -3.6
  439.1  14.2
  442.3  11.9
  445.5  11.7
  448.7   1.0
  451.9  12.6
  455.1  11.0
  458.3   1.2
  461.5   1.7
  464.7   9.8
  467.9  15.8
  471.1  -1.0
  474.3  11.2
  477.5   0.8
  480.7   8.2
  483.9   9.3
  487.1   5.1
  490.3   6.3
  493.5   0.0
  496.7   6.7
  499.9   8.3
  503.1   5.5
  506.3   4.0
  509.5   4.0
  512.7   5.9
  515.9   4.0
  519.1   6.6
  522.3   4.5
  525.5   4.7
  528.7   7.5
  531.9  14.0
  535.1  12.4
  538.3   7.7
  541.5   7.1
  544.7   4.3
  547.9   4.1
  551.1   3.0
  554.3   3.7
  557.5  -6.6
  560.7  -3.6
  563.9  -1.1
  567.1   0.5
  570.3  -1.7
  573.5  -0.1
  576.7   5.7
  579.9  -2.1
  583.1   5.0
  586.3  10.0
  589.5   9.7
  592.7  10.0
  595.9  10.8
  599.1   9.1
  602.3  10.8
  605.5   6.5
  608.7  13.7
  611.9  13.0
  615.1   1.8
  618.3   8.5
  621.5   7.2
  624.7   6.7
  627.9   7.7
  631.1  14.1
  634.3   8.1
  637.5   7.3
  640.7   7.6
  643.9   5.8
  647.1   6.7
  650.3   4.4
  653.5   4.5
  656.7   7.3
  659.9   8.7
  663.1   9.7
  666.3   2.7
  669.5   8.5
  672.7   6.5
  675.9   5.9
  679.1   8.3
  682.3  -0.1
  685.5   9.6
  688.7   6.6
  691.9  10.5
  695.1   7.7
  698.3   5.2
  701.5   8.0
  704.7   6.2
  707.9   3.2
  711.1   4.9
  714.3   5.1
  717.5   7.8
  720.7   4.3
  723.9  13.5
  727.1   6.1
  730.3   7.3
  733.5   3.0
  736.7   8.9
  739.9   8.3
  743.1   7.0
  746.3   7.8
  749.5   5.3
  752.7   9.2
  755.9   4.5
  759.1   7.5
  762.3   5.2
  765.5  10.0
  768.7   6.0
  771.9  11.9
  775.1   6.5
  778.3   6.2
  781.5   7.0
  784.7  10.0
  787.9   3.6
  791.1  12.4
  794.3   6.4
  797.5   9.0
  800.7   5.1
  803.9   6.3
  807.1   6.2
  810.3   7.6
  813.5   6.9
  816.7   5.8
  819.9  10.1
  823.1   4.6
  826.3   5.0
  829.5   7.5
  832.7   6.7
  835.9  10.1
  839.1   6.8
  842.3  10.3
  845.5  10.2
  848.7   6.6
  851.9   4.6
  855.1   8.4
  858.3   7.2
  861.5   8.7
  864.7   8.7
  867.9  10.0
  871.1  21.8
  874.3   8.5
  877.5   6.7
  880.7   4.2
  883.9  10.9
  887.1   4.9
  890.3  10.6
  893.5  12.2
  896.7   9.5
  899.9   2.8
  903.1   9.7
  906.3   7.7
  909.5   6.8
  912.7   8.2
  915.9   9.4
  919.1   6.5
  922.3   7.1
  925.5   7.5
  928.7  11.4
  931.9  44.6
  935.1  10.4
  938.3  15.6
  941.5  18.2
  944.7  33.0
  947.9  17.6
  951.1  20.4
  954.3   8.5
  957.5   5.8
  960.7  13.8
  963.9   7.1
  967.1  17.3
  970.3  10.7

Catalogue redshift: 1.34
